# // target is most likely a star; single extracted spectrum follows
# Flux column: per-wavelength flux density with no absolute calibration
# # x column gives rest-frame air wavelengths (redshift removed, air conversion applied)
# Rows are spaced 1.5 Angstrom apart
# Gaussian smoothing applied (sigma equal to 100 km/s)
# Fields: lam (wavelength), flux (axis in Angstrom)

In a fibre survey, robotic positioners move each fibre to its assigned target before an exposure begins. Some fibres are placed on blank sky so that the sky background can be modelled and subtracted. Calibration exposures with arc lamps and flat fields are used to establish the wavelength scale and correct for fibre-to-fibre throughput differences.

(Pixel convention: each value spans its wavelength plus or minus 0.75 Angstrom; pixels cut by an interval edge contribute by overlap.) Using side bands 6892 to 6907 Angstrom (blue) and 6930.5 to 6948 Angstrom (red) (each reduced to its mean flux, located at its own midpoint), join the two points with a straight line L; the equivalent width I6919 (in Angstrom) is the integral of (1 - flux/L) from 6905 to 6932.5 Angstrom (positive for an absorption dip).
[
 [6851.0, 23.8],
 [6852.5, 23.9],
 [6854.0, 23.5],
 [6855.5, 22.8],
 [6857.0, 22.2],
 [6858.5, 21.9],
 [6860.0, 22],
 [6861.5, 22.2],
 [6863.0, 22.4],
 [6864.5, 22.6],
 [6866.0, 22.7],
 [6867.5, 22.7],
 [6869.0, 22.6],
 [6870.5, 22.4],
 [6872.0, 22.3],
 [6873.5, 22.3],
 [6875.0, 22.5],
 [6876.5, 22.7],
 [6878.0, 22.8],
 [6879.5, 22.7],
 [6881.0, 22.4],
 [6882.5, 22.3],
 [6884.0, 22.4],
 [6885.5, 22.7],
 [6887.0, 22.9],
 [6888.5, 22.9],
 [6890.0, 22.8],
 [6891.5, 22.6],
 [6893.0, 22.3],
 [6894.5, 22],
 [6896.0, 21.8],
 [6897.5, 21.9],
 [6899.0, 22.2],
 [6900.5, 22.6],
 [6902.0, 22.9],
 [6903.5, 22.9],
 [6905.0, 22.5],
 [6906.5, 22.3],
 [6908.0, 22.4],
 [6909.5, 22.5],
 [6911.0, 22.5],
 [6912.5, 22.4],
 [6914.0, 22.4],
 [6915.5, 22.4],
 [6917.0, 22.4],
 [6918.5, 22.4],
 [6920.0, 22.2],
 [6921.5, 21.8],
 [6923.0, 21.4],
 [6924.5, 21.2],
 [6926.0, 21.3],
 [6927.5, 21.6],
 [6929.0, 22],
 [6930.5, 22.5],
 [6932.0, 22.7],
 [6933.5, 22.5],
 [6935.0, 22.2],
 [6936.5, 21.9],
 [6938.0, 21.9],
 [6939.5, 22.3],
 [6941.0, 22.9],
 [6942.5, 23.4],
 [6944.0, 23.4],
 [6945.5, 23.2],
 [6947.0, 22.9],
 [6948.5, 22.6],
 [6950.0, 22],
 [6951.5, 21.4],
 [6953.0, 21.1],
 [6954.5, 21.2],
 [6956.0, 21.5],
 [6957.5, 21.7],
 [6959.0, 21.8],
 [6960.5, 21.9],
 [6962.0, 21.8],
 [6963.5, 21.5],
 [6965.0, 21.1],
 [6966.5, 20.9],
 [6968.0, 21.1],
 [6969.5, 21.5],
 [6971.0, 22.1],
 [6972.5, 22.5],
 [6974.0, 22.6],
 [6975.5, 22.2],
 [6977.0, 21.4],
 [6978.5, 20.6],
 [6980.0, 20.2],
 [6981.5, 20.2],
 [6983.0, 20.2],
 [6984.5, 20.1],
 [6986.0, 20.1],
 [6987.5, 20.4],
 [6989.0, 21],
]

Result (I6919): 0.44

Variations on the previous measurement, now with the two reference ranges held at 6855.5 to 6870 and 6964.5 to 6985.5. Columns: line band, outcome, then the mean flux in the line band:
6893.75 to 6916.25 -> -0.5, 22.4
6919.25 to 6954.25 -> -0.9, 22.2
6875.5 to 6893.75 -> -0.4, 22.6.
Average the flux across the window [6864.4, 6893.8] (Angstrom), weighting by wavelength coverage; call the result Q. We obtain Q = 22.6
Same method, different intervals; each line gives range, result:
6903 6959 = 22.2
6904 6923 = 22.3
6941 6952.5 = 22.7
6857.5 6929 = 22.3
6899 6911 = 22.6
